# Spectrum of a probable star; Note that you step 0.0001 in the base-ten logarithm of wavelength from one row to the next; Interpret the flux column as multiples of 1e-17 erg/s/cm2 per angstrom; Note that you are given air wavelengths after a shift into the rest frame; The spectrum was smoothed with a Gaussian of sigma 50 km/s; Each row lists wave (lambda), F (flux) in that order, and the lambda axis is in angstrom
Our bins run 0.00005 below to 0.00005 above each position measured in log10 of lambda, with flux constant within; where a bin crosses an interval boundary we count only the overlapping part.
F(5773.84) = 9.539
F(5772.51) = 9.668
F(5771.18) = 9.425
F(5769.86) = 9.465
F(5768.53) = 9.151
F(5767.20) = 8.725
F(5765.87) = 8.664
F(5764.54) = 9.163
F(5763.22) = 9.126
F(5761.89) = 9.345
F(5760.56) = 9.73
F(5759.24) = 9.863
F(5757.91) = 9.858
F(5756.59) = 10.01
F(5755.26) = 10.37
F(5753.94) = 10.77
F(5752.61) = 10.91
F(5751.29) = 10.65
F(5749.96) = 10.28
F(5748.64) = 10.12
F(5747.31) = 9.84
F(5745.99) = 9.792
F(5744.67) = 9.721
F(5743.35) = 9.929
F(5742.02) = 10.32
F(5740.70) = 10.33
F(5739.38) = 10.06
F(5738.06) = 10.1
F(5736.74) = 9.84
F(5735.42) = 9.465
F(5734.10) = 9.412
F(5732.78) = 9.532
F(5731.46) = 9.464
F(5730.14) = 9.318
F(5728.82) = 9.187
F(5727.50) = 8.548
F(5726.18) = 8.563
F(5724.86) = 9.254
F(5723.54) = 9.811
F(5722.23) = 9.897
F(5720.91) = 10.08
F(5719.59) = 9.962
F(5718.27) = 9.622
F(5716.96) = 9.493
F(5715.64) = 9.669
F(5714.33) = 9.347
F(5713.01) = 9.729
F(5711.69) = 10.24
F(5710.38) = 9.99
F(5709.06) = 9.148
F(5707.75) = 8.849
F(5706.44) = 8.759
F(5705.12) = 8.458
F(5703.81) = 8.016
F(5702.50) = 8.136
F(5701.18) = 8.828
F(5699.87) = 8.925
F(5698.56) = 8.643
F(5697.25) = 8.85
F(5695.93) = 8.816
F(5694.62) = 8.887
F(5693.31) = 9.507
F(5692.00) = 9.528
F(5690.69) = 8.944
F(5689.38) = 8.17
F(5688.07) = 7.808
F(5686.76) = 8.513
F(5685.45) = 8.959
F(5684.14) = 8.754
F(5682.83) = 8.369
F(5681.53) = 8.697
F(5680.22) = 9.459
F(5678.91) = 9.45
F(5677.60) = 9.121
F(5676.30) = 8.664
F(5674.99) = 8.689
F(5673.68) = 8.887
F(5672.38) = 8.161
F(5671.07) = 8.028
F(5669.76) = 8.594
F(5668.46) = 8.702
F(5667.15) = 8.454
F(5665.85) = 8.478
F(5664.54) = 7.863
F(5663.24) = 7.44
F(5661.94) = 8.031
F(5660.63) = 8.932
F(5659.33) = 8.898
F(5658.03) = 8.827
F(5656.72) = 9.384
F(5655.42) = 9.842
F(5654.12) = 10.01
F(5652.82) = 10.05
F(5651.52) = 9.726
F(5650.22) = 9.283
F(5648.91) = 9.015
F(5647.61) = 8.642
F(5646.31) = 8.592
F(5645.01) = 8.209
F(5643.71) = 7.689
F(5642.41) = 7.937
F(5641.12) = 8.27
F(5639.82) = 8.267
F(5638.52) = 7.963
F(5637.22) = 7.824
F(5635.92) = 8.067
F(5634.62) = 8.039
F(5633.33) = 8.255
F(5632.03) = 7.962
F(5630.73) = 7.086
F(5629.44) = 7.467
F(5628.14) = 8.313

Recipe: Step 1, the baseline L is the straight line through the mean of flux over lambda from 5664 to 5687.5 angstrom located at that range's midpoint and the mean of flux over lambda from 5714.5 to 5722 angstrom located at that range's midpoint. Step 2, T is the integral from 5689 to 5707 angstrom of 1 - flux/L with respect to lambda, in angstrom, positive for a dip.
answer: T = 0.9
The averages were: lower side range 8.66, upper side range 9.75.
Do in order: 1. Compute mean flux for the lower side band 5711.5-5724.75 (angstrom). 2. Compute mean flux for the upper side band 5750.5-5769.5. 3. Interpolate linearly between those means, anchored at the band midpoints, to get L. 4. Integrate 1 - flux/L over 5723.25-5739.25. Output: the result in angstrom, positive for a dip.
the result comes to 0.58 angstrom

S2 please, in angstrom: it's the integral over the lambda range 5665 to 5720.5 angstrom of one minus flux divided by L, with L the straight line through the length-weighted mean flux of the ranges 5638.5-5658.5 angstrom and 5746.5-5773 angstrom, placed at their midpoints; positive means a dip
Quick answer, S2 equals 1.9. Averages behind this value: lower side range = 8.88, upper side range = 9.76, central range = 8.91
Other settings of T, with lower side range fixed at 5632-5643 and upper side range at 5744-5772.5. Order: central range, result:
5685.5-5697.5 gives 0.1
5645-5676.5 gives -1.5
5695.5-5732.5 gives -0.2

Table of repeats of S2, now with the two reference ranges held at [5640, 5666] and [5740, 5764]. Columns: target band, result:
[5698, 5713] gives 0.79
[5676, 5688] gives 0.38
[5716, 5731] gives 0.37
